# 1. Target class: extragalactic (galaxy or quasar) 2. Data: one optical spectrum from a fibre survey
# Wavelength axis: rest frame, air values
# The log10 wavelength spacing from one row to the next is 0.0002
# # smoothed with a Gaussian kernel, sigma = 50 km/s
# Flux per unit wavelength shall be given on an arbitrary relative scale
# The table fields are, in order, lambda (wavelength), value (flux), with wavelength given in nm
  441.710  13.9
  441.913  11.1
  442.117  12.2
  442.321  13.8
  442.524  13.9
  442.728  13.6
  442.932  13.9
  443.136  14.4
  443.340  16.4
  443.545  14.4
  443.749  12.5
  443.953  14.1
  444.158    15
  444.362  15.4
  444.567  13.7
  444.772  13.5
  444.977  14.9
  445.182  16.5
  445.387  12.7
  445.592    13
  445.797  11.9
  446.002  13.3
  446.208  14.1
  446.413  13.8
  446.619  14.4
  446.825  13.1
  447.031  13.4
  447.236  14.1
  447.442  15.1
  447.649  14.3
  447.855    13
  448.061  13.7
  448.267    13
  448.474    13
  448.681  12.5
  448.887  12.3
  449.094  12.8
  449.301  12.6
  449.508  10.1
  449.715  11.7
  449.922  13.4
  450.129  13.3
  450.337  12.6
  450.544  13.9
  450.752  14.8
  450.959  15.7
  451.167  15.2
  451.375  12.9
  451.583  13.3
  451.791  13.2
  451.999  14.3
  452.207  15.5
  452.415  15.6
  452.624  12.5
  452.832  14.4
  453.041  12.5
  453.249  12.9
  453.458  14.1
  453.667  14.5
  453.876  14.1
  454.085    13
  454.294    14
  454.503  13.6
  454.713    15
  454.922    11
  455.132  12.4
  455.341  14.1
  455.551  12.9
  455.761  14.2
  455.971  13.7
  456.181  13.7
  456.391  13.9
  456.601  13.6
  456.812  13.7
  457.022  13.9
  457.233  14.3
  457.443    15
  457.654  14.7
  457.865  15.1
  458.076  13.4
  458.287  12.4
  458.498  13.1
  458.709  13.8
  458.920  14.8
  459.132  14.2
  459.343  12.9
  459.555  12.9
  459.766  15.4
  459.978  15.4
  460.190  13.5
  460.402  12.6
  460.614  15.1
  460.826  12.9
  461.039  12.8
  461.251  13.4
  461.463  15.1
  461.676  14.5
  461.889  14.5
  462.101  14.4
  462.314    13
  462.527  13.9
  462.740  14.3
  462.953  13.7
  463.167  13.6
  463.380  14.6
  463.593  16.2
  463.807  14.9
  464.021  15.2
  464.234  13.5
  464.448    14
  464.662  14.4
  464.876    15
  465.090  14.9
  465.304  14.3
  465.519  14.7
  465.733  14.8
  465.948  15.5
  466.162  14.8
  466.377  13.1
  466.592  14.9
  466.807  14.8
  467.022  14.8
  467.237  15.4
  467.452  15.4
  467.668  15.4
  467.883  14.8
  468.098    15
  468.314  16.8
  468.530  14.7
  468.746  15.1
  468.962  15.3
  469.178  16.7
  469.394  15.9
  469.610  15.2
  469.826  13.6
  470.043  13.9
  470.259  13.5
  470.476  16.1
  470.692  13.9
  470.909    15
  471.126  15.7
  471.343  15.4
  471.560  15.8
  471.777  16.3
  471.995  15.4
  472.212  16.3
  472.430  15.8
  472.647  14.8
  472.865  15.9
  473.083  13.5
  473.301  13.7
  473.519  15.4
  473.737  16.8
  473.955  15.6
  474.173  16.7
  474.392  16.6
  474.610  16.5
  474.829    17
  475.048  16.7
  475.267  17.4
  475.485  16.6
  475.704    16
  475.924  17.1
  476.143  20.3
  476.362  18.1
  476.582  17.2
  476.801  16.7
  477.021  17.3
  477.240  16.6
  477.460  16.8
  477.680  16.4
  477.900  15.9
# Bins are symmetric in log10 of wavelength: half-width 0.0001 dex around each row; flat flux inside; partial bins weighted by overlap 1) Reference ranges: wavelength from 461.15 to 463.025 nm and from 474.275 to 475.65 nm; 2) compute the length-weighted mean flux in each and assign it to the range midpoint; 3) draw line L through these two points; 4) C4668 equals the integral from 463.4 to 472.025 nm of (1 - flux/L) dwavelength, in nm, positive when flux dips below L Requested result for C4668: 0.15 nm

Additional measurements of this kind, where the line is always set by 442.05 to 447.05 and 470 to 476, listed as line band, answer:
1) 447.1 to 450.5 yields 0.289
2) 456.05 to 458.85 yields 0.159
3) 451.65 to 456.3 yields 0.267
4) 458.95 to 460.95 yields 0.133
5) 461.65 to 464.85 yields 0.164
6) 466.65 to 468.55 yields 0.015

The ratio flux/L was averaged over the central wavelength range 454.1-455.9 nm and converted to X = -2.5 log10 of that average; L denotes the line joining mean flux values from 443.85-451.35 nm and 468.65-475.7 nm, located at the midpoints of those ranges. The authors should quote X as 0.06 mag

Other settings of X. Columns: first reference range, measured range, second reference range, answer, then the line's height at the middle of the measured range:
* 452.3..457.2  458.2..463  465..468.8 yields 0.03 mag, 14.3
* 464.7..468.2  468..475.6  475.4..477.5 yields 0.04 mag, 16.2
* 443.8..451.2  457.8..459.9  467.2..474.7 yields 0.05 mag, 14.4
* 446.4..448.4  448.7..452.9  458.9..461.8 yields 0.03 mag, 13.8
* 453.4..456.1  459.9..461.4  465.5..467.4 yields 0.04 mag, 14.2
